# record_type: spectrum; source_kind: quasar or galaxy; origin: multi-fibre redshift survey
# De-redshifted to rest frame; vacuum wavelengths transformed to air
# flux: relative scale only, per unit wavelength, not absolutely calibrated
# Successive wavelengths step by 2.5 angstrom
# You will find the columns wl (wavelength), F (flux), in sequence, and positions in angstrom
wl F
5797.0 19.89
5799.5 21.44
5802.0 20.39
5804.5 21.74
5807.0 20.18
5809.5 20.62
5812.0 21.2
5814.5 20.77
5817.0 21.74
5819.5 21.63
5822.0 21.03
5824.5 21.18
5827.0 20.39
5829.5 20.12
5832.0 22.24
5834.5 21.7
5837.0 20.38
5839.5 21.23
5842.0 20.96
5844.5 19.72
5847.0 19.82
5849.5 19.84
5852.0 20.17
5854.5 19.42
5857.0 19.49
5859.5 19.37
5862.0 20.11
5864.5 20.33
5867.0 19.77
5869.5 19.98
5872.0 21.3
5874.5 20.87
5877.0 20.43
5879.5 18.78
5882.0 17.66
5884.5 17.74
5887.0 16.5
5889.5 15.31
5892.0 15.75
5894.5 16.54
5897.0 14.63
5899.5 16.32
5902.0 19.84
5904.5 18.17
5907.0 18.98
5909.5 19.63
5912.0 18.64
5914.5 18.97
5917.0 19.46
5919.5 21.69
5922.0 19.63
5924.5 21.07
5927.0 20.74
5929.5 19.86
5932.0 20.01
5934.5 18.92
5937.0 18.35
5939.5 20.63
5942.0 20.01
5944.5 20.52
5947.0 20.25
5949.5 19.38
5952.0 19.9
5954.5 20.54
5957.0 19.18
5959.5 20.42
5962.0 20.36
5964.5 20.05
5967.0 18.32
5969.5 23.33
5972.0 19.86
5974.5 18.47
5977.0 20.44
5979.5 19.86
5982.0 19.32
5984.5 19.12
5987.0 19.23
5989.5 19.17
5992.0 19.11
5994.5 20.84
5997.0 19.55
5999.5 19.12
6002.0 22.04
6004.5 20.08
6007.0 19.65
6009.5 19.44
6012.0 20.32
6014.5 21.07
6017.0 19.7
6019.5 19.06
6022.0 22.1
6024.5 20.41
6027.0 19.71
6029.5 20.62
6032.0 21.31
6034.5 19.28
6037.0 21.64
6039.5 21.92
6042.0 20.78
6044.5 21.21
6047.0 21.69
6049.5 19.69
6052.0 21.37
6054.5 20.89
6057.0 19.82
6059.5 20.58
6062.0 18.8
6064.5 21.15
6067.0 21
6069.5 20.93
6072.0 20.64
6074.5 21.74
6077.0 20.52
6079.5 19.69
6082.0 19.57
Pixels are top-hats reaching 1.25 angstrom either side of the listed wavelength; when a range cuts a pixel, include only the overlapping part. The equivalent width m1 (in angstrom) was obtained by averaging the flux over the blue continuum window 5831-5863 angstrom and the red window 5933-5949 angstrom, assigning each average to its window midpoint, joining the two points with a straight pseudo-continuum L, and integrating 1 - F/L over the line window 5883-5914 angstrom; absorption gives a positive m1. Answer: 4.08 angstrom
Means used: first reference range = 20.3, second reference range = 19.8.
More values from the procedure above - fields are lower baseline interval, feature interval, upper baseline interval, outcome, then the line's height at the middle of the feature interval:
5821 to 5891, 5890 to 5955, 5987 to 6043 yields 3.0 angstrom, 20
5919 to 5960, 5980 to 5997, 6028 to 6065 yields 0.7 angstrom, 20.3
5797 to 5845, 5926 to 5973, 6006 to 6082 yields 1.6 angstrom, 20.7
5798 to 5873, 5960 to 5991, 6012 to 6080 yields 1.2 angstrom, 20.6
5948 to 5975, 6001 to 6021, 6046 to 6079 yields 0.2 angstrom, 20.3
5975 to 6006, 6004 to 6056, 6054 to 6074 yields -1.0 angstrom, 20.2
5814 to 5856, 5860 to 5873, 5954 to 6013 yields 0.2 angstrom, 20.5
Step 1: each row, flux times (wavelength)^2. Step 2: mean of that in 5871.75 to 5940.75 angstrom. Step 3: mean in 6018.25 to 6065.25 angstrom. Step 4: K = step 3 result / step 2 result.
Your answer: 1.15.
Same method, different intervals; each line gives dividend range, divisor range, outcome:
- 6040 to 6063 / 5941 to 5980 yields 1.06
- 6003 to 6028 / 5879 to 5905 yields 1.24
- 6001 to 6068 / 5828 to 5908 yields 1.13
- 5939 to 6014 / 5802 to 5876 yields 1.02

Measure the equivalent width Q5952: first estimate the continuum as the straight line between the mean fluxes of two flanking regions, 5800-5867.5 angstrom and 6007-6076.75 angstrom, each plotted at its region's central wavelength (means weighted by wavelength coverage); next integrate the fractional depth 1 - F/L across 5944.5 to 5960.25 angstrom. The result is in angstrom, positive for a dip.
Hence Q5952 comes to 0.48 angstrom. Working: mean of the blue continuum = 20.6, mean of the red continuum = 20.6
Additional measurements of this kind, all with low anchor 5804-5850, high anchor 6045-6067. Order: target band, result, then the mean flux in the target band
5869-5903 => 4.7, 17.9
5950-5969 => 0.7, 19.9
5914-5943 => 1.1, 20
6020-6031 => 0.0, 20.6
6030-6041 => -0.2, 21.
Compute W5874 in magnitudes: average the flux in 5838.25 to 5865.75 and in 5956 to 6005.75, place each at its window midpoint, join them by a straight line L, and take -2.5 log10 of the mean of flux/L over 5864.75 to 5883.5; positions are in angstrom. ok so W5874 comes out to 0.01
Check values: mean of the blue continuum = 20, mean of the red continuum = 19.9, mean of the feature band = 19.8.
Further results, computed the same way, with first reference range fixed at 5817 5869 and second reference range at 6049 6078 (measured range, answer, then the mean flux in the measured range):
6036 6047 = -0.042 mag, 21.4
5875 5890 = 0.140 mag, 18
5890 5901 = 0.278 mag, 15.9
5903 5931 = 0.043 mag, 19.7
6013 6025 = 0.006 mag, 20.5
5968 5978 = 0.005 mag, 20.5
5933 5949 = 0.042 mag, 19.8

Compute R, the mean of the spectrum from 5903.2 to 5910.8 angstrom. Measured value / 18.9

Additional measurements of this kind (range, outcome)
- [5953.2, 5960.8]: 20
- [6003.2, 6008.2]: 19.9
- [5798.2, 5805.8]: 21.2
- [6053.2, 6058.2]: 20.4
